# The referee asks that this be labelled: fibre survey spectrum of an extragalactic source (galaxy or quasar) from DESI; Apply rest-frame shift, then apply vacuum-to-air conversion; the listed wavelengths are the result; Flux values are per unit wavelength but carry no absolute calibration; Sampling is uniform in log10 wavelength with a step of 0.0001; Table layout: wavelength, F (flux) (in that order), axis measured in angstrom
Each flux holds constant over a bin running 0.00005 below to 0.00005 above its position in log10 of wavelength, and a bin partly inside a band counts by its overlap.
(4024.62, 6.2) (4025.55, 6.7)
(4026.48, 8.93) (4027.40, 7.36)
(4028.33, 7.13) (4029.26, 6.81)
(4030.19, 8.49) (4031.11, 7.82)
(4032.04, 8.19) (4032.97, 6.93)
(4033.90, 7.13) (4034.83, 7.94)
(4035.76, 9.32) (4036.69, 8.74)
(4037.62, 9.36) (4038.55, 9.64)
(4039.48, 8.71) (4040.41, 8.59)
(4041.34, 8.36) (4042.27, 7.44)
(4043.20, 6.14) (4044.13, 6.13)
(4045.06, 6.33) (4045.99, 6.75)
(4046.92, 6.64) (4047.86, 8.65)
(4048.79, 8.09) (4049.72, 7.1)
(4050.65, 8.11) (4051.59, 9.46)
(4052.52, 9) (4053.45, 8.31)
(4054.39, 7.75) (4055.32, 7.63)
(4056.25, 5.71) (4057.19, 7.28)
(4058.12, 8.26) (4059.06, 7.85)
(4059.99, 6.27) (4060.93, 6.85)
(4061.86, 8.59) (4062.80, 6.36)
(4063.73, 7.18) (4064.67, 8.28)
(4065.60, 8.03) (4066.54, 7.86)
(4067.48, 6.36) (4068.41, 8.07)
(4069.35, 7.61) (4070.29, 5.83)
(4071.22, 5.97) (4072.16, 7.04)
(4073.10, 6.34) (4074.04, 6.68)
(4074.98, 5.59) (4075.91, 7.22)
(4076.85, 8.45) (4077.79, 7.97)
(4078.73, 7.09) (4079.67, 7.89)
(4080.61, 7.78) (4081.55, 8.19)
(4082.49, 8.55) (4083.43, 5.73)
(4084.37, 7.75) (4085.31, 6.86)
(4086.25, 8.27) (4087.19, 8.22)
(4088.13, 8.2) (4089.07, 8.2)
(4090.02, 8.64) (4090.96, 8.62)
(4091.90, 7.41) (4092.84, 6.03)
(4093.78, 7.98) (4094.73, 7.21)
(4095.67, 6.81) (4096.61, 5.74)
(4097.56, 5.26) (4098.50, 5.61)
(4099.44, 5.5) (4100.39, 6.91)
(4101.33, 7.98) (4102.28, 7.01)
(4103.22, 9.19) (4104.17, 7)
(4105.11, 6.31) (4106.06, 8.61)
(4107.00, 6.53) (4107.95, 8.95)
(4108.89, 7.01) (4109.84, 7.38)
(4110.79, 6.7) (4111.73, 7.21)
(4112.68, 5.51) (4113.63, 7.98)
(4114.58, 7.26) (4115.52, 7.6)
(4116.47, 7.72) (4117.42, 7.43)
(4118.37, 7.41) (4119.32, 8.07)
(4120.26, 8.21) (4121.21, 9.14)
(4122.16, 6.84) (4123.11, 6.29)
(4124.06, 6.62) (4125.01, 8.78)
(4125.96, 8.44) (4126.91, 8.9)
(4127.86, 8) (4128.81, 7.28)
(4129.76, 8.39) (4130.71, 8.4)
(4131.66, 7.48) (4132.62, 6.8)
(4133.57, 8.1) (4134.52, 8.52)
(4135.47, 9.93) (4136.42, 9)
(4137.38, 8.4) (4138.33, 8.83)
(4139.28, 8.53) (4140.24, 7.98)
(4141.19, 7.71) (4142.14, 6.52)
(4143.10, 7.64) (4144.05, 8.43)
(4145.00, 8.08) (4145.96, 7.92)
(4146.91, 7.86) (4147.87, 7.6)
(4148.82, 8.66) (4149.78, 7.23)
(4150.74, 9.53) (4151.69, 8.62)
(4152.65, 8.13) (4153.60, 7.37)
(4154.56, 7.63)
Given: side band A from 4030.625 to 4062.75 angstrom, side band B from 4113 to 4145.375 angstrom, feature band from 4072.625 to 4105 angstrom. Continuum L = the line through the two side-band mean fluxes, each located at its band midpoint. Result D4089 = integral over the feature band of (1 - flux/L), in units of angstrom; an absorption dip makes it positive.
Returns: 2.4 angstrom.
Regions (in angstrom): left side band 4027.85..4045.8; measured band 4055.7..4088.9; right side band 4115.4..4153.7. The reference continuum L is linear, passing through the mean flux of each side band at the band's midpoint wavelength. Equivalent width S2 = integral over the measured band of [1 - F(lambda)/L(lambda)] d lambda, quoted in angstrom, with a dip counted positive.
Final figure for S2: 2.41 angstrom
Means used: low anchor 7.83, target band 7.33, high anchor 8.02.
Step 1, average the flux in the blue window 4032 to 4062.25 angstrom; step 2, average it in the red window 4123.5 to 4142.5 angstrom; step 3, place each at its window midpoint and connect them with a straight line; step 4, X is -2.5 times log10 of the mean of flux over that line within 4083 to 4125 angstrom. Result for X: 0.10 mag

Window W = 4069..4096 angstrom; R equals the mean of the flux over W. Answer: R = 7.39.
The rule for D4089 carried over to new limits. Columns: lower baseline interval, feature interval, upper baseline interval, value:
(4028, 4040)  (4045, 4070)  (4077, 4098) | 1.0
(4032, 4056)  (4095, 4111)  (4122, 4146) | 2.0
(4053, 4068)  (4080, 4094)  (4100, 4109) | -0.5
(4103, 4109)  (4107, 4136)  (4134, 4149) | 0.6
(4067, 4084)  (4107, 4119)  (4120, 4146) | 0.6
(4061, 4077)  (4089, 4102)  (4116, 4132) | 0.9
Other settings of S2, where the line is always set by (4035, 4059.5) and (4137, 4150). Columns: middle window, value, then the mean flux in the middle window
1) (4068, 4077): 1.3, 6.82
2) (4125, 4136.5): -0.4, 8.27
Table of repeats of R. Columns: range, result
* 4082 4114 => 7.26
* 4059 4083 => 7.29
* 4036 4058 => 7.85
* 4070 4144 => 7.51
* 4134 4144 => 8.31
